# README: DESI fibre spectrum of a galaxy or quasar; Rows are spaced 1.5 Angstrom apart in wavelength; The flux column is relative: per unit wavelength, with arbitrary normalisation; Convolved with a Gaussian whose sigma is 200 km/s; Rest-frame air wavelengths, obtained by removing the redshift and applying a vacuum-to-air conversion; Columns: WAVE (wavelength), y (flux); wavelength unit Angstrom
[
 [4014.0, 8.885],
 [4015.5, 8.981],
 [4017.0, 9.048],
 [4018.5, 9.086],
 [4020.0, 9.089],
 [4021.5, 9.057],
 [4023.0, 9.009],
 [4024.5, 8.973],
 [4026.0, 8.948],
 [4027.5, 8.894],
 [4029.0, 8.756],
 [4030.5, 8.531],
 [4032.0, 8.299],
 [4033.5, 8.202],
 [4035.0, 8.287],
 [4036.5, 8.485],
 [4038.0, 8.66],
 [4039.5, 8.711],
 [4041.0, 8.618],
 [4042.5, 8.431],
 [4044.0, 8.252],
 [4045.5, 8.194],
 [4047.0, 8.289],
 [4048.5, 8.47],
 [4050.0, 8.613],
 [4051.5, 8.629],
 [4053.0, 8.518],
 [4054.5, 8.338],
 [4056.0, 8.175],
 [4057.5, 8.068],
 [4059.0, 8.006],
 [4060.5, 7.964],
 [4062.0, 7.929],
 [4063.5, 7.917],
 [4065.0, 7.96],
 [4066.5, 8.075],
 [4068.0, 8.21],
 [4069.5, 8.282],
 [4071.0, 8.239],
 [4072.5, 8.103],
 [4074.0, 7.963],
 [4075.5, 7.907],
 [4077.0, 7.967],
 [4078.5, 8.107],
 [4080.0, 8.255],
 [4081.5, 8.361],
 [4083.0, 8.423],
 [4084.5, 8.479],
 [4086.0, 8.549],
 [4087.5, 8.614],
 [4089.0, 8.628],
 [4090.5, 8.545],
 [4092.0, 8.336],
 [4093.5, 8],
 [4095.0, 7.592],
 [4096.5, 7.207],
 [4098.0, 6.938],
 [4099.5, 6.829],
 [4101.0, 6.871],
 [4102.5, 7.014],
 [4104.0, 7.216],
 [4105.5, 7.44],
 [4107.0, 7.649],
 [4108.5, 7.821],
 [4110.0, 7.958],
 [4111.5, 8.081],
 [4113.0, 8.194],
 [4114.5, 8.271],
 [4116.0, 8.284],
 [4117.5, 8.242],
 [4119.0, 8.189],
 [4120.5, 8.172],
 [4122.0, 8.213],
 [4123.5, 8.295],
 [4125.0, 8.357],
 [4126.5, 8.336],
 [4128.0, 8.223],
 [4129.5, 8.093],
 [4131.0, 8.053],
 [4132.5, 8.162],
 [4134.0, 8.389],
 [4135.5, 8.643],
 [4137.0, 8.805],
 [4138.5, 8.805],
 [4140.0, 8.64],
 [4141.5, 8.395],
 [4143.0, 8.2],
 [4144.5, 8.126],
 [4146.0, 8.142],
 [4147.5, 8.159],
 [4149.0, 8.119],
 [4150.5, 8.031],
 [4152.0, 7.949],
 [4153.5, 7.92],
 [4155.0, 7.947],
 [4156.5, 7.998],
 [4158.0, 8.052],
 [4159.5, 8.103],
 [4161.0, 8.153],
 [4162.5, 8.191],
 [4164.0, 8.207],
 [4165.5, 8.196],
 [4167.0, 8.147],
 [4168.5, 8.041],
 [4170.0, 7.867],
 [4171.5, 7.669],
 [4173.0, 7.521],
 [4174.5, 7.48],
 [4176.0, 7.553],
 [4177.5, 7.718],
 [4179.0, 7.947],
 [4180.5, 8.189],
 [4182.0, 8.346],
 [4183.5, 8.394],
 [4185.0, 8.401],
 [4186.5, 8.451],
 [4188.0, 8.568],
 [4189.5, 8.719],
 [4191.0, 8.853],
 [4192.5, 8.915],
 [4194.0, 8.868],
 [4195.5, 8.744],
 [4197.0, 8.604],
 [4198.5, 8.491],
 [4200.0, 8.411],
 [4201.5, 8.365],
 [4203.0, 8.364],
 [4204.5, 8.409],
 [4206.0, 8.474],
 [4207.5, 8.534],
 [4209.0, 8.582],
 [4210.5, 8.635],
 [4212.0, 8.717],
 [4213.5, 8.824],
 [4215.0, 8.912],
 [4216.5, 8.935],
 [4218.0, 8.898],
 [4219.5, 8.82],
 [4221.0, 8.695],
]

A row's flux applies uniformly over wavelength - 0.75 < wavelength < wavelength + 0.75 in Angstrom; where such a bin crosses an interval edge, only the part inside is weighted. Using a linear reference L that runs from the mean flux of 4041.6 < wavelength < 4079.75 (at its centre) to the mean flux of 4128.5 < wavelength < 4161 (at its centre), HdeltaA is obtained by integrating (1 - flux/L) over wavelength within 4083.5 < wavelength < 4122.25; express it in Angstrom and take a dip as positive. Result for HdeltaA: 1.46 Angstrom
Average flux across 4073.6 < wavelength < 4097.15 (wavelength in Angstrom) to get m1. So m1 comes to 8.19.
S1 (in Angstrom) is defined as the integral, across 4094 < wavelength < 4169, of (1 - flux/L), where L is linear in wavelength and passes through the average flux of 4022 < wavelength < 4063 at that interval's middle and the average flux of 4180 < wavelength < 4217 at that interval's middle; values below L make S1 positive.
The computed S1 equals 4.5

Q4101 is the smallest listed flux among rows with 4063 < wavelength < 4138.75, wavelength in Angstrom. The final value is 6.829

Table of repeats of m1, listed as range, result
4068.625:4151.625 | 8.09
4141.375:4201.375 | 8.19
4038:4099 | 8.2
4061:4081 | 8.07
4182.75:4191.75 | 8.56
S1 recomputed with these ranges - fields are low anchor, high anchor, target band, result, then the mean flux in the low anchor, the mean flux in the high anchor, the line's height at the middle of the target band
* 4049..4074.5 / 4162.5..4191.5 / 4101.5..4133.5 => 0.6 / 8.18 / 8.11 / 8.15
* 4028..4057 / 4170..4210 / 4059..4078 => 0.9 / 8.45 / 8.32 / 8.42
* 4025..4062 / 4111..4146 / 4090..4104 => 1.5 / 8.42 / 8.31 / 8.35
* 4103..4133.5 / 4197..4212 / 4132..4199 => 0.4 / 8.06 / 8.49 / 8.3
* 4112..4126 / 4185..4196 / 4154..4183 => 2.0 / 8.24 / 8.71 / 8.57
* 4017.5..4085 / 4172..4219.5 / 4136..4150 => 0.1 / 8.4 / 8.45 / 8.43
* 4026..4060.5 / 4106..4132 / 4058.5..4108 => 2.1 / 8.43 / 8.14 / 8.27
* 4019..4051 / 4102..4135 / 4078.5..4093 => -0.3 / 8.61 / 8.04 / 8.27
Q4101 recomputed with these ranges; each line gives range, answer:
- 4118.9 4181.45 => 7.48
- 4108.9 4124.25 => 7.958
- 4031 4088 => 7.907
